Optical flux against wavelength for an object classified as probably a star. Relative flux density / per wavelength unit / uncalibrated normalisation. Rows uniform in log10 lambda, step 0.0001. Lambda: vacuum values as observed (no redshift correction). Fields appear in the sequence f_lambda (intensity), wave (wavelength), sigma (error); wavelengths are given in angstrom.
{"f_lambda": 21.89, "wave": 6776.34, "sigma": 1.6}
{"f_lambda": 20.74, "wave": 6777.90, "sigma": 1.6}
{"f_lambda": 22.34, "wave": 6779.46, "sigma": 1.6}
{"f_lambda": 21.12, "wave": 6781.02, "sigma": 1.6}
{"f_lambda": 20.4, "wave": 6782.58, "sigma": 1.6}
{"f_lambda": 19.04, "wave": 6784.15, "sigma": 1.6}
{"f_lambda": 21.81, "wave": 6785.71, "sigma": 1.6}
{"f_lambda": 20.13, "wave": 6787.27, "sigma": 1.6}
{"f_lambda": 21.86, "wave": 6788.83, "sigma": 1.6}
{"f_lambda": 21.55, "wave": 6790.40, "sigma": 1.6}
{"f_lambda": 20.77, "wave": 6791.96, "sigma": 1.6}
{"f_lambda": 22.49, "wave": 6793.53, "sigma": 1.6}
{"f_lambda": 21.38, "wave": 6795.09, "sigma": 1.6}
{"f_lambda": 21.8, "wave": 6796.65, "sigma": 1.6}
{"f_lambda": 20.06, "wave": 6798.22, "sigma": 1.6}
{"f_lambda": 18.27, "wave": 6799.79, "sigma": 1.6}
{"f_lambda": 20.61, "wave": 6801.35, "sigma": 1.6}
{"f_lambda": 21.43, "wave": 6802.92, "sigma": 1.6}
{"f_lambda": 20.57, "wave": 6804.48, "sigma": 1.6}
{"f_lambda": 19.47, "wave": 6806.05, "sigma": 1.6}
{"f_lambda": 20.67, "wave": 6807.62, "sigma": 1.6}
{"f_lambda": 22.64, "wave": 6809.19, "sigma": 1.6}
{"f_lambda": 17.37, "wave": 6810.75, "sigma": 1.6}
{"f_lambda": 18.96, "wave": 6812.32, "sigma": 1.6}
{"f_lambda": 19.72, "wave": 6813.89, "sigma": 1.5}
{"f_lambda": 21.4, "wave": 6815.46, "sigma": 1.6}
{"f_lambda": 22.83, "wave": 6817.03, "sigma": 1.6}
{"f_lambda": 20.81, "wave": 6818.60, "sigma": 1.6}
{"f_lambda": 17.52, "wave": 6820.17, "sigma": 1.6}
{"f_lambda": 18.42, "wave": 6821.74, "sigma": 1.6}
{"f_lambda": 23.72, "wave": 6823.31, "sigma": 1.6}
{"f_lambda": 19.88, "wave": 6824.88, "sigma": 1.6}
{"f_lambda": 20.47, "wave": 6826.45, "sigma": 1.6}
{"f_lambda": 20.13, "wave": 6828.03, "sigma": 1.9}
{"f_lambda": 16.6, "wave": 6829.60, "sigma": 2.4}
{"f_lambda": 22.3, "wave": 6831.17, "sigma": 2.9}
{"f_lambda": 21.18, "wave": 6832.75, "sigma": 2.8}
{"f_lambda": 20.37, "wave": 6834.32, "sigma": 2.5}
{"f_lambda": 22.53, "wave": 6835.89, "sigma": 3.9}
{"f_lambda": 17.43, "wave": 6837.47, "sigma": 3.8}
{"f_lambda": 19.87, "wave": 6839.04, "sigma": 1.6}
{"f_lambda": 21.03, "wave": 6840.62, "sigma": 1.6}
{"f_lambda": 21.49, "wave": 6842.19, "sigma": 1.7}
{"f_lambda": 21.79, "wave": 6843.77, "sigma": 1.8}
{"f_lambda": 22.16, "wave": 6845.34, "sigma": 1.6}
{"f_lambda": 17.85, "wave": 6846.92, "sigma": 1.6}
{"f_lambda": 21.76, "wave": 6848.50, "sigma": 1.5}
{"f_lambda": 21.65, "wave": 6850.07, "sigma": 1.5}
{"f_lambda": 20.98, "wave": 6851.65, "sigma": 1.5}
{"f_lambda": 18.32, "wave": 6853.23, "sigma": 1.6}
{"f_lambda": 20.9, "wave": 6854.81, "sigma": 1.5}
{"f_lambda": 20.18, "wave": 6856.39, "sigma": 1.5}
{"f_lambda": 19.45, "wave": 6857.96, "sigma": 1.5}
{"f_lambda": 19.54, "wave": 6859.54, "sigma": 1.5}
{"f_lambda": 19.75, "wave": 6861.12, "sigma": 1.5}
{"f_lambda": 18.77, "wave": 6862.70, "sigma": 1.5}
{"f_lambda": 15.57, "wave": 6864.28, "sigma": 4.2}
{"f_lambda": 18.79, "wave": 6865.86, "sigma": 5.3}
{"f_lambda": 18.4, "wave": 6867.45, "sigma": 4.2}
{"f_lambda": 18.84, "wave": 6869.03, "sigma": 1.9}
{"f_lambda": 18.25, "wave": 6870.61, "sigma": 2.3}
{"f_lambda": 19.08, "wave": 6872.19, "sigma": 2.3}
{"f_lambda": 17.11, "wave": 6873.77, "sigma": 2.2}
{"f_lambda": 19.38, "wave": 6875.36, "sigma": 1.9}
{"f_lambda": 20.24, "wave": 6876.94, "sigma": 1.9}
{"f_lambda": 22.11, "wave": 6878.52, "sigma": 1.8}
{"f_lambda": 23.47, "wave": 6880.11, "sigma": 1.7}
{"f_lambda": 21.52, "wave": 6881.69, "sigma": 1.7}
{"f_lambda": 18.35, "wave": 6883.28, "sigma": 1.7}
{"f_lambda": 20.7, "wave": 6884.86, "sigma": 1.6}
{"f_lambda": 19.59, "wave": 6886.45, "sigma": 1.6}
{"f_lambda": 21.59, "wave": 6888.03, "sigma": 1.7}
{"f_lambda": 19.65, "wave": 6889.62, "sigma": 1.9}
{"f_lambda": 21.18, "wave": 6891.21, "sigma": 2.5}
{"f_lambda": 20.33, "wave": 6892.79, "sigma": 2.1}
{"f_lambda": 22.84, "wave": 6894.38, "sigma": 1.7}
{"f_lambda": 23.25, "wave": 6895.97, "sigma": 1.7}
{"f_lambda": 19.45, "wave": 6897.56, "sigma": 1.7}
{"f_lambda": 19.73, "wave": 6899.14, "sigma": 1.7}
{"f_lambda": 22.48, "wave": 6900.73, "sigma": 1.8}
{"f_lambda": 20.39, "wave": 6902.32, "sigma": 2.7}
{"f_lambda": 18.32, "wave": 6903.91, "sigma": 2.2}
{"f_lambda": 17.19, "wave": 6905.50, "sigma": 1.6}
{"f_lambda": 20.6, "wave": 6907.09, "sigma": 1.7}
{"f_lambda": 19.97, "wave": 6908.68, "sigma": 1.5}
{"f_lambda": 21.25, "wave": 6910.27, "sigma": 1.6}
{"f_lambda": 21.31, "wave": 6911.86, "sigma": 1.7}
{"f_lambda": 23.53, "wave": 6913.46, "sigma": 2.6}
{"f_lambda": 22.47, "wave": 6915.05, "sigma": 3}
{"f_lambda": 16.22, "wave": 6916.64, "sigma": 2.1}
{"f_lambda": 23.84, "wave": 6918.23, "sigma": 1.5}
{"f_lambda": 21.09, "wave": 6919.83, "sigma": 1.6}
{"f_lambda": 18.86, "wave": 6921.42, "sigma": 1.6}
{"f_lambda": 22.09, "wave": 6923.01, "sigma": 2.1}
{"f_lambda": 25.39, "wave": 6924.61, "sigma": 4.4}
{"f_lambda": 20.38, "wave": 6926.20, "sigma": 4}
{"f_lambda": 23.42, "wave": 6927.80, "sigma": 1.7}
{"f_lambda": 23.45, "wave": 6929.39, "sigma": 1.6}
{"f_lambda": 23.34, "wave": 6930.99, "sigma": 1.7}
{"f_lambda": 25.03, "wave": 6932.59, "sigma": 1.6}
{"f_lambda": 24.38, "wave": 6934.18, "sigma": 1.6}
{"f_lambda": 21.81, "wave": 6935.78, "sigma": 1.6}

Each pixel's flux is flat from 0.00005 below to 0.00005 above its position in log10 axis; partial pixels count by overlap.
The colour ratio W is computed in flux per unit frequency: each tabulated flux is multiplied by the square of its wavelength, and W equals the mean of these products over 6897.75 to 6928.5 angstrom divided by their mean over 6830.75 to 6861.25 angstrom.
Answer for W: 1.0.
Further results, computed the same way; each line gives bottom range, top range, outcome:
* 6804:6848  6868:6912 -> 1.02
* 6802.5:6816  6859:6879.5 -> 0.95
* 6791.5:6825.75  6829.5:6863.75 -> 1.00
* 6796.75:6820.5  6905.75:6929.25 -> 1.09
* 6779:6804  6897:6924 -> 1.02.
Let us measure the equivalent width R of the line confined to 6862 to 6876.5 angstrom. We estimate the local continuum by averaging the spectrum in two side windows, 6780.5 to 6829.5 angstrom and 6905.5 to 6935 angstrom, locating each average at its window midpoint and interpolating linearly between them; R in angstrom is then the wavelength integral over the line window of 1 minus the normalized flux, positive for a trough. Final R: 2.0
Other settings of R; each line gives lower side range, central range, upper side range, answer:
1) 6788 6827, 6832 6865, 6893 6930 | 1.1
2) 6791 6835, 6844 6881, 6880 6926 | 1.7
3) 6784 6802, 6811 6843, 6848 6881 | 0.0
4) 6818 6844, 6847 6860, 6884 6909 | 0.1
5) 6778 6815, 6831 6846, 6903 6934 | 0.0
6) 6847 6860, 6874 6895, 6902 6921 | -0.4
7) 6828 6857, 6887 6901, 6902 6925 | -0.3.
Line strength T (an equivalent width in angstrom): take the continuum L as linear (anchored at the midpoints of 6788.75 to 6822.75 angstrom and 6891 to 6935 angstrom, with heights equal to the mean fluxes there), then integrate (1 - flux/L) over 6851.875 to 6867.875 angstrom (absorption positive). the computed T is 1.48 angstrom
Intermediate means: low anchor 20.5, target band 19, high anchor 21.5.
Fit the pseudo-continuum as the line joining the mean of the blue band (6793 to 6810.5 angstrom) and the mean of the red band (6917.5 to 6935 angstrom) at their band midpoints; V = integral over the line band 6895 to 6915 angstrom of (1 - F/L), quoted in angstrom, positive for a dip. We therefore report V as 1.6 angstrom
